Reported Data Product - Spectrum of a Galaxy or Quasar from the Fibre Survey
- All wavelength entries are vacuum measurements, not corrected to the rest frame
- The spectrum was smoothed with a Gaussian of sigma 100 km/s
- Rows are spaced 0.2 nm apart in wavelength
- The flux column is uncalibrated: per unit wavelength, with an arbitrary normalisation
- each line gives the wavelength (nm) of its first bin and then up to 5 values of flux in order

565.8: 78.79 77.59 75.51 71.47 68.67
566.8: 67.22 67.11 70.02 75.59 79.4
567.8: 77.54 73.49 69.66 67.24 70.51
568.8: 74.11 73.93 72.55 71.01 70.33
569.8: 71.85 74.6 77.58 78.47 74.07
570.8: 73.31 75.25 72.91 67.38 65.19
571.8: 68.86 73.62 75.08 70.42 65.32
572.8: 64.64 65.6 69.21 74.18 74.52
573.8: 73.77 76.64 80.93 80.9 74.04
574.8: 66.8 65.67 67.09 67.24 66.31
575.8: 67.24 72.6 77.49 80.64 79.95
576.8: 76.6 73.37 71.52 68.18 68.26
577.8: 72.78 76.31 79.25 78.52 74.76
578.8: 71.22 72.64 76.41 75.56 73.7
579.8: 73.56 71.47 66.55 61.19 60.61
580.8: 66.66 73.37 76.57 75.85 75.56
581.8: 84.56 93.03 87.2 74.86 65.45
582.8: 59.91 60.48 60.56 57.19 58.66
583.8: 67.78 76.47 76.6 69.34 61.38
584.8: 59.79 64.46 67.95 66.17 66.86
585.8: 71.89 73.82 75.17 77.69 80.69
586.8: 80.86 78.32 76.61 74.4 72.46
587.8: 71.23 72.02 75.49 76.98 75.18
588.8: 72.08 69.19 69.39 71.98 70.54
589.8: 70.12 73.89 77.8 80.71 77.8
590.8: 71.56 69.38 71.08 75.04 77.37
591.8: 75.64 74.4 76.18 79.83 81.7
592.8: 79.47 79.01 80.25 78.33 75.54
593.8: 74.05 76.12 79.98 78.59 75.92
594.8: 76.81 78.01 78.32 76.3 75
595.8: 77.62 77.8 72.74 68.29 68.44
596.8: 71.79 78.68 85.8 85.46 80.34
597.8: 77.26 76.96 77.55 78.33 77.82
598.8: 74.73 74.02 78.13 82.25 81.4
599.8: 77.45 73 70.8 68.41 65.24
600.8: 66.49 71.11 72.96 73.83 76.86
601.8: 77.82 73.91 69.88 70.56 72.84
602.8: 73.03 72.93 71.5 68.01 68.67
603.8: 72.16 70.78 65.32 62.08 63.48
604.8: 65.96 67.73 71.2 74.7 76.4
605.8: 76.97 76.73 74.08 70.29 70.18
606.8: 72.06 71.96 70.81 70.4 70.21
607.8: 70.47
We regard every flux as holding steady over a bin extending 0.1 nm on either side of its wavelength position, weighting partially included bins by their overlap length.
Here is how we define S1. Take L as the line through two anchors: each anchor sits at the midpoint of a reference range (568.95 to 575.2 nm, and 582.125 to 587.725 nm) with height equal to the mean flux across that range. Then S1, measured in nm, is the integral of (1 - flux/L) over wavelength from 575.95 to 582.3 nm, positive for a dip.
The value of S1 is -0.32 nm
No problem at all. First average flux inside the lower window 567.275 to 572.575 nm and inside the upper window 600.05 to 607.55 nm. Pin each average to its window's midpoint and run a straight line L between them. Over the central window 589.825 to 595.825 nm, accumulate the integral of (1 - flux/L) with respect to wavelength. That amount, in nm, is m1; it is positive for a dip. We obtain -0.42 nm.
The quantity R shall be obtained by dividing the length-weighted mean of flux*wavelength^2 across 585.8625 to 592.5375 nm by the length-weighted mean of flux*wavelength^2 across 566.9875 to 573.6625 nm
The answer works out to 1.11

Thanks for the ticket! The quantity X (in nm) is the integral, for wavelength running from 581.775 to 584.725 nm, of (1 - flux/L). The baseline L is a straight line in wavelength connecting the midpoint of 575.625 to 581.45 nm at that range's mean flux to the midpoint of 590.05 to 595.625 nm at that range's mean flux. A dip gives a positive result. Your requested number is 0.17 nm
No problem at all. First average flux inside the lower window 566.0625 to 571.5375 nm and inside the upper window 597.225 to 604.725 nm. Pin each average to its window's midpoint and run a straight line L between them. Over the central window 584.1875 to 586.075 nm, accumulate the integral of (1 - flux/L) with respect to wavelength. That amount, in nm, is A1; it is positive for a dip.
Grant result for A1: 0.15 nm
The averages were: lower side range 72.6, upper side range 73.4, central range 67.3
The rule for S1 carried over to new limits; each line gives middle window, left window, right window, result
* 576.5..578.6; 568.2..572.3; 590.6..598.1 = -0.02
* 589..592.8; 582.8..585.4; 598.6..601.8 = -0.33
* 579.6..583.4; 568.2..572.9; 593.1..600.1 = 0.14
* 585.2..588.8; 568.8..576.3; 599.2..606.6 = -0.12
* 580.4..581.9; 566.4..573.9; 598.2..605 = -0.01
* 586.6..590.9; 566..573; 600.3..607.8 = -0.18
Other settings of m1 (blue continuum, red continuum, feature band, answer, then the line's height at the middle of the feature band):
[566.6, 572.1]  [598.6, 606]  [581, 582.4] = -0.17 nm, 72.2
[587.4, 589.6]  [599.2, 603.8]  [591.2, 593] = -0.11 nm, 72.6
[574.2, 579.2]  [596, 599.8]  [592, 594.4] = -0.06 nm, 76.3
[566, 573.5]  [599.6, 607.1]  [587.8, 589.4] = -0.03 nm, 71.6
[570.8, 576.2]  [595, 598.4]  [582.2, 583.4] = 0.13 nm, 73.3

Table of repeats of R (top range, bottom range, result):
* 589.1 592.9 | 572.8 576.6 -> 1.10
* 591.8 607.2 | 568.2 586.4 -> 1.12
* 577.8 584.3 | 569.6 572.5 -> 1.03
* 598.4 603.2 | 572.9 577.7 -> 1.11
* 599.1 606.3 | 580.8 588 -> 1.07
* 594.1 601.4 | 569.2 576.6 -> 1.14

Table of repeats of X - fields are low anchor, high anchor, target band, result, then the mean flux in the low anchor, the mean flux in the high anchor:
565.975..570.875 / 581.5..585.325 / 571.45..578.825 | -0.10 nm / 72.8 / 69.5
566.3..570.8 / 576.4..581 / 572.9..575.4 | 0.01 nm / 72.6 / 72.4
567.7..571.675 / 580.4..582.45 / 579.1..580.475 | 0.08 nm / 72.6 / 76.1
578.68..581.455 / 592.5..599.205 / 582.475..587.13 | 0.27 nm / 71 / 77.2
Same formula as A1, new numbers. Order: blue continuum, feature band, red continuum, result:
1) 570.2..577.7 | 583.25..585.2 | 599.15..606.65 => 0.17 nm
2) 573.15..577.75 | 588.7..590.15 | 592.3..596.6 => 0.09 nm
